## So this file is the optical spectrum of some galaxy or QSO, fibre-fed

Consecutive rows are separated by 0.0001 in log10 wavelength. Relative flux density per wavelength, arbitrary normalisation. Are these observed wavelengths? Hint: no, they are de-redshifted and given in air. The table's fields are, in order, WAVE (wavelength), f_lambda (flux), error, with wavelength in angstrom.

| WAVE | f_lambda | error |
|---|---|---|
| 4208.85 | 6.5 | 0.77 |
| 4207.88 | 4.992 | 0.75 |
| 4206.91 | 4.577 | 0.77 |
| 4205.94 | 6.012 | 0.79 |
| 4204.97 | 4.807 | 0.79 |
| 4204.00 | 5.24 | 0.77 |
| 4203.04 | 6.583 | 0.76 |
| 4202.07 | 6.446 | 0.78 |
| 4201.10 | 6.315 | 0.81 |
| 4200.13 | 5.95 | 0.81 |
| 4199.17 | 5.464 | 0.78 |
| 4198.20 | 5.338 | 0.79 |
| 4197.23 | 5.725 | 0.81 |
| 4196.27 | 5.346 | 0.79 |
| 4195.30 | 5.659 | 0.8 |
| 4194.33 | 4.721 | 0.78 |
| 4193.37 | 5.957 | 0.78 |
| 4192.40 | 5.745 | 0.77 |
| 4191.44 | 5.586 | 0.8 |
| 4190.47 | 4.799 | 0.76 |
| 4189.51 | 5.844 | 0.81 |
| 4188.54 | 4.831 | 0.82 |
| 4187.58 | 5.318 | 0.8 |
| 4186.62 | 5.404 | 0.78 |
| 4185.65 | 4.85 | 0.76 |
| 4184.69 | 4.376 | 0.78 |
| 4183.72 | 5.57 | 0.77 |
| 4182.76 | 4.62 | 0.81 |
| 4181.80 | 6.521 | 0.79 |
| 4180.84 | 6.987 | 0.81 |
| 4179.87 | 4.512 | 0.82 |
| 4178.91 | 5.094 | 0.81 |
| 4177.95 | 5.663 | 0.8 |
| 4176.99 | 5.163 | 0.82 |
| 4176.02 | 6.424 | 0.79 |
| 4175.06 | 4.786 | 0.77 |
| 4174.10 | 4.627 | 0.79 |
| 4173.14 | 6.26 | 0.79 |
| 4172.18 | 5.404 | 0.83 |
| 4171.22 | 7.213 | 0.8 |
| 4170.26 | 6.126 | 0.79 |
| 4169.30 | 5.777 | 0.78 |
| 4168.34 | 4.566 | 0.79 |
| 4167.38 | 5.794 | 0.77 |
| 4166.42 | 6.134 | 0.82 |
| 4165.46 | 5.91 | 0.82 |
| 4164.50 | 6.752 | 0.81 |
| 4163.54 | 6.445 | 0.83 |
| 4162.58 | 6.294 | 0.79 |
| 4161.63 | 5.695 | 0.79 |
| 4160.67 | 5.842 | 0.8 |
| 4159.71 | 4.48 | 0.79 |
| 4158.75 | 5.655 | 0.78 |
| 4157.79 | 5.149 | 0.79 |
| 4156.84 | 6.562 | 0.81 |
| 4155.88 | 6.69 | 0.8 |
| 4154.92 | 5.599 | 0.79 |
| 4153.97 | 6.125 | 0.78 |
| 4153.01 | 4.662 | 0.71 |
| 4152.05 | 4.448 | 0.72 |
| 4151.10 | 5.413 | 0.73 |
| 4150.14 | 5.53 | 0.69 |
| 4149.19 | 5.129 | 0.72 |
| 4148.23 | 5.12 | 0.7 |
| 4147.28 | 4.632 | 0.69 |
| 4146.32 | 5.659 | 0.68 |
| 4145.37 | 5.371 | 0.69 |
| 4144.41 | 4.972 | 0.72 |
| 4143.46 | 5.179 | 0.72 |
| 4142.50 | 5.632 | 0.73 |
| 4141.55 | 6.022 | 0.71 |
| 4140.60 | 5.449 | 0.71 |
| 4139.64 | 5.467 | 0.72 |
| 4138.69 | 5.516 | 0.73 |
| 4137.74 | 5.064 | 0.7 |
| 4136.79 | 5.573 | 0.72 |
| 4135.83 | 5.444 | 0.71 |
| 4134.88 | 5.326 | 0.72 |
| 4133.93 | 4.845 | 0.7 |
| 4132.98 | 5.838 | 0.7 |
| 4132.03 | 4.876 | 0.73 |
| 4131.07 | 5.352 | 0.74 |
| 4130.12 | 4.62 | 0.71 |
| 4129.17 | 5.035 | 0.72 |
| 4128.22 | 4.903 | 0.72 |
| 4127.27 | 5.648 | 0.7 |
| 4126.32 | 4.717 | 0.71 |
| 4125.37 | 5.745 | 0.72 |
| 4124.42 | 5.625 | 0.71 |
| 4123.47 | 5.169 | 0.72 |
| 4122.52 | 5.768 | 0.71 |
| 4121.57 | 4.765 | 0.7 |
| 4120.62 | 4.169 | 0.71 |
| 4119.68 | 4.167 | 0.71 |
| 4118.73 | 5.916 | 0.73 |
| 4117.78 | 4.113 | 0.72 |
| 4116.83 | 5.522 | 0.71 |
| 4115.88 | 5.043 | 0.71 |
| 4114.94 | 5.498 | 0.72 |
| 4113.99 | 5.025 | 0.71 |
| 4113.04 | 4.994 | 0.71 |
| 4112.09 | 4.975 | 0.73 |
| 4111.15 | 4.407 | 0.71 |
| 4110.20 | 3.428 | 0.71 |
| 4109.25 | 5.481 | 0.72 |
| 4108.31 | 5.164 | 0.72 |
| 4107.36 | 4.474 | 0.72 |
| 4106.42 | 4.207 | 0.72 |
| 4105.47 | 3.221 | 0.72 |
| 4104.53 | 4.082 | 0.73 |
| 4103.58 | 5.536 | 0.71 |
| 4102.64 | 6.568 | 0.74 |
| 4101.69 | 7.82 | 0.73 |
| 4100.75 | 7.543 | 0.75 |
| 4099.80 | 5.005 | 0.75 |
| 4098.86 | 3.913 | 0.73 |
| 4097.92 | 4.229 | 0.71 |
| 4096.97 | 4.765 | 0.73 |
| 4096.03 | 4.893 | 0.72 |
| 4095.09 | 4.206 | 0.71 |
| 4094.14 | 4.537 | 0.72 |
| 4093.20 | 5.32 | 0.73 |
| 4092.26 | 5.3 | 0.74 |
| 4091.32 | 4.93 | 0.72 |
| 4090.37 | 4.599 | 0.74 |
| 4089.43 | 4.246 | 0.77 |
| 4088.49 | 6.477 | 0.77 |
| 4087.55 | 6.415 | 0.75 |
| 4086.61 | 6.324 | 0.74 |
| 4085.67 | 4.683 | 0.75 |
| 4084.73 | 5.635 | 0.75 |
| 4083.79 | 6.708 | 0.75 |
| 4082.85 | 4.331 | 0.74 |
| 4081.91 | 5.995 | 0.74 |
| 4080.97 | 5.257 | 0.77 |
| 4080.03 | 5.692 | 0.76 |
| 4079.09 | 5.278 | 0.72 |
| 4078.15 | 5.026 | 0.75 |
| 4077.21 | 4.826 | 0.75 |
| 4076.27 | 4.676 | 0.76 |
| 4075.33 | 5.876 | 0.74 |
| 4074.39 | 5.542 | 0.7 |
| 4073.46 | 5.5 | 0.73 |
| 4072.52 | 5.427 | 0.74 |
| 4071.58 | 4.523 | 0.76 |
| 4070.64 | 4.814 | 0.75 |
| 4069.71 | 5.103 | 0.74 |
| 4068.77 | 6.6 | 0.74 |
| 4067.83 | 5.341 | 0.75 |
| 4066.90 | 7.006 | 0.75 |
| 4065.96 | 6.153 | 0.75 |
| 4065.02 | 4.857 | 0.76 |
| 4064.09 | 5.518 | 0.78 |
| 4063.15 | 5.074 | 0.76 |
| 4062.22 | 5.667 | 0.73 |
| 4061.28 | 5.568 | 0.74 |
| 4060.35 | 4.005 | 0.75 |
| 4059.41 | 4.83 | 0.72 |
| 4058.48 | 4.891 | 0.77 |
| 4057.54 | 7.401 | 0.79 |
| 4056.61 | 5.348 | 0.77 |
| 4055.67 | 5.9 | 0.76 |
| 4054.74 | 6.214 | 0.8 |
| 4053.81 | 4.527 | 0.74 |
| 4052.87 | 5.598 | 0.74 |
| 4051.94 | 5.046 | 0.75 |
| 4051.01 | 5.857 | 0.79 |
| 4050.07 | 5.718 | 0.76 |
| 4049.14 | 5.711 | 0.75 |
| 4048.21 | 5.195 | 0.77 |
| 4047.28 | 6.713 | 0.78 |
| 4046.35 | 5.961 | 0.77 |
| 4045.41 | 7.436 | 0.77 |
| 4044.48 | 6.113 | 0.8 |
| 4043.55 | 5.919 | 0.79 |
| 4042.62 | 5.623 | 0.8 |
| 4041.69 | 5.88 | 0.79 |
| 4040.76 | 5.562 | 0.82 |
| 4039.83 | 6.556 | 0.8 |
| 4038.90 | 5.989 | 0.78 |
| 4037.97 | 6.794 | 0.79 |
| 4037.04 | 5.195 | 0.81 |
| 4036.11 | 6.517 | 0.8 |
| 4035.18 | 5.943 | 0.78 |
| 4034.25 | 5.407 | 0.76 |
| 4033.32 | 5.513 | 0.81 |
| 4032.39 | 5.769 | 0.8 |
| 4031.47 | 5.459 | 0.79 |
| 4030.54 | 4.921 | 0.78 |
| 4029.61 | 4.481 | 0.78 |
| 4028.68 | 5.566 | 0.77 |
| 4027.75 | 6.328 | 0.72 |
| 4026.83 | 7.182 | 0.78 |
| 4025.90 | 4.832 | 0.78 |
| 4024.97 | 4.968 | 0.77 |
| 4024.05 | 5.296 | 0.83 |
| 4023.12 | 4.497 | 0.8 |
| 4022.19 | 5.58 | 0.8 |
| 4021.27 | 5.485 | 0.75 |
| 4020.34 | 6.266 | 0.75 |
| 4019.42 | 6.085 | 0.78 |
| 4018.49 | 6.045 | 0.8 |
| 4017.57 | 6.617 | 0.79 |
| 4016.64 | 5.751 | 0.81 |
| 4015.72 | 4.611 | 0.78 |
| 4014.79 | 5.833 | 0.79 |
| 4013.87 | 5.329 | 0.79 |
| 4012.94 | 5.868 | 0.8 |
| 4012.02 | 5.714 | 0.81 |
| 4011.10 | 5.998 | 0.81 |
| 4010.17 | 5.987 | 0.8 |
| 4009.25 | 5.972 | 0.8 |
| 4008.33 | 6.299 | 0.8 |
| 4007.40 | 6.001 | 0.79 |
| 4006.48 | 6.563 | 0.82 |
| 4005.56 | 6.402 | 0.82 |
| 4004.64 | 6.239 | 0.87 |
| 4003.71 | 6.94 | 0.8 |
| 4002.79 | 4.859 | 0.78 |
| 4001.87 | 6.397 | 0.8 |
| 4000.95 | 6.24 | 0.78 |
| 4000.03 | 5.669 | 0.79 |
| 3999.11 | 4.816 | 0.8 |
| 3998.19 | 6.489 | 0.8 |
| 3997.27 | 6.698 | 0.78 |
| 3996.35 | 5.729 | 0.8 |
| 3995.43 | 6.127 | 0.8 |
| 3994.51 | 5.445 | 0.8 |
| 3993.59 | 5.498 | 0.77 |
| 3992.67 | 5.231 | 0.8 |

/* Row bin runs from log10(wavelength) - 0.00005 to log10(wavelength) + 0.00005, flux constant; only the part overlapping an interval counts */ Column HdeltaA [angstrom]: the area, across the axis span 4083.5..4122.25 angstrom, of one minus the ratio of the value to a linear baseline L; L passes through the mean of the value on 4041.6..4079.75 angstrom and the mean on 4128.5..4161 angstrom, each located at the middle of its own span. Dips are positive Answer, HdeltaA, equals 2.7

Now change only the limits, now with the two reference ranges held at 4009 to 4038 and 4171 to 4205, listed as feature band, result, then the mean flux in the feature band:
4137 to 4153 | 0.83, 5.28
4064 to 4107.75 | 2.46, 5.3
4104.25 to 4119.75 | 2.44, 4.71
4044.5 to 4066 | 0.08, 5.62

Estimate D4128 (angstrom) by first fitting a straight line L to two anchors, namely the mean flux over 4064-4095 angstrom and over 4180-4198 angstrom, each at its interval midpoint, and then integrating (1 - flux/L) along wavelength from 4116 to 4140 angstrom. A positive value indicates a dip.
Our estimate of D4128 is 1.06 angstrom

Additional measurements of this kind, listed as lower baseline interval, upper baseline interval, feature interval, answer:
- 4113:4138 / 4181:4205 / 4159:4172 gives -1.32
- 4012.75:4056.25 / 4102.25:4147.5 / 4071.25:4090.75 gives 0.03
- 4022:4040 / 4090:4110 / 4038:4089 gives -2.84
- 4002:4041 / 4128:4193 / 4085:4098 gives 1.24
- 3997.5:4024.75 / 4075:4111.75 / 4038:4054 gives -0.97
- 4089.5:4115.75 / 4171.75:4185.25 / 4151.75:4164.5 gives -1.01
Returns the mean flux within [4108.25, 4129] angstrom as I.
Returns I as 5.01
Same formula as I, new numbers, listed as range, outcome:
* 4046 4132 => 5.26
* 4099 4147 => 5.19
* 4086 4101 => 5.13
